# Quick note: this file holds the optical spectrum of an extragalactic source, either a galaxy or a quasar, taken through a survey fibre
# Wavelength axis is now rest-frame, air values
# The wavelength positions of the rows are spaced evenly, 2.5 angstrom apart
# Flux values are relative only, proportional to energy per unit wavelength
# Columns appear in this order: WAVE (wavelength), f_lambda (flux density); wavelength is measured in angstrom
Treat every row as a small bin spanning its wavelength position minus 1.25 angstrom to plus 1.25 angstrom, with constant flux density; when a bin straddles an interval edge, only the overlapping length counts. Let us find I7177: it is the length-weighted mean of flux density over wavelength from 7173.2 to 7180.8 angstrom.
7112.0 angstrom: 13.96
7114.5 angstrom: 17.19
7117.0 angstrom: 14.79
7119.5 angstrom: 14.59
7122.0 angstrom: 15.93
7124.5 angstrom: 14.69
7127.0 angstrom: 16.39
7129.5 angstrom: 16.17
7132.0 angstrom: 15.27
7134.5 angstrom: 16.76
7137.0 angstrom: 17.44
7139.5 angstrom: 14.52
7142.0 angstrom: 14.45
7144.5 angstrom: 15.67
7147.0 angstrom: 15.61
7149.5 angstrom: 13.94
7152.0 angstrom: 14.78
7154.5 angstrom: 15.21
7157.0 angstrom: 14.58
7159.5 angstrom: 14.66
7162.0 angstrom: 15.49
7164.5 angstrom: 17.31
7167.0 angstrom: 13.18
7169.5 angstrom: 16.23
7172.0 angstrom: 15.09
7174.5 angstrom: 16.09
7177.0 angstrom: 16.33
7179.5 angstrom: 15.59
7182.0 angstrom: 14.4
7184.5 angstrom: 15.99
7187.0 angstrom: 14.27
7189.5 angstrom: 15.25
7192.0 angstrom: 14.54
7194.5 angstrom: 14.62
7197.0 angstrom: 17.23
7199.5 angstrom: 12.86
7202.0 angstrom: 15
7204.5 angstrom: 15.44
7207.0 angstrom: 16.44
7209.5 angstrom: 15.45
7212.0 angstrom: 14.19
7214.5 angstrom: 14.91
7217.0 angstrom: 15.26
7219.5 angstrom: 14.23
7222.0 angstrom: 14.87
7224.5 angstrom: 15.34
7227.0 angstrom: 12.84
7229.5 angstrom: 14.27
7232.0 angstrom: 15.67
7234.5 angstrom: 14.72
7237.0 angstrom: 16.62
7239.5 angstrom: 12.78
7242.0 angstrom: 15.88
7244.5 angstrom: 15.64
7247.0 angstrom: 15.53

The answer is 16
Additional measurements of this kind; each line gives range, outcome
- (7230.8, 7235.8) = 15.2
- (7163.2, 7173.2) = 15.5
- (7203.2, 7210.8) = 15.8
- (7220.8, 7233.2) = 14.6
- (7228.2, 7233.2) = 14.9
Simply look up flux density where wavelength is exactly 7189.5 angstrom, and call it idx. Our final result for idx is 15.25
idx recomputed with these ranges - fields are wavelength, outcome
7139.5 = 14.52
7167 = 13.18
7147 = 15.61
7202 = 15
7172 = 15.09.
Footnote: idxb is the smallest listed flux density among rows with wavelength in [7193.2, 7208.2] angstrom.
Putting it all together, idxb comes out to 12.86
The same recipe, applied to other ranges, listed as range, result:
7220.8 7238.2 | 12.84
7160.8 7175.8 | 13.18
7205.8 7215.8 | 14.19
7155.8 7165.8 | 14.58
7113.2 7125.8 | 14.59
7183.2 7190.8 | 14.27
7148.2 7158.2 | 13.94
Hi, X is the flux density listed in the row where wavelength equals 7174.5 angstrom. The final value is 16.09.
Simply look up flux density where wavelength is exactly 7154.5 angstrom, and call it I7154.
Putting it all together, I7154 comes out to 15.21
